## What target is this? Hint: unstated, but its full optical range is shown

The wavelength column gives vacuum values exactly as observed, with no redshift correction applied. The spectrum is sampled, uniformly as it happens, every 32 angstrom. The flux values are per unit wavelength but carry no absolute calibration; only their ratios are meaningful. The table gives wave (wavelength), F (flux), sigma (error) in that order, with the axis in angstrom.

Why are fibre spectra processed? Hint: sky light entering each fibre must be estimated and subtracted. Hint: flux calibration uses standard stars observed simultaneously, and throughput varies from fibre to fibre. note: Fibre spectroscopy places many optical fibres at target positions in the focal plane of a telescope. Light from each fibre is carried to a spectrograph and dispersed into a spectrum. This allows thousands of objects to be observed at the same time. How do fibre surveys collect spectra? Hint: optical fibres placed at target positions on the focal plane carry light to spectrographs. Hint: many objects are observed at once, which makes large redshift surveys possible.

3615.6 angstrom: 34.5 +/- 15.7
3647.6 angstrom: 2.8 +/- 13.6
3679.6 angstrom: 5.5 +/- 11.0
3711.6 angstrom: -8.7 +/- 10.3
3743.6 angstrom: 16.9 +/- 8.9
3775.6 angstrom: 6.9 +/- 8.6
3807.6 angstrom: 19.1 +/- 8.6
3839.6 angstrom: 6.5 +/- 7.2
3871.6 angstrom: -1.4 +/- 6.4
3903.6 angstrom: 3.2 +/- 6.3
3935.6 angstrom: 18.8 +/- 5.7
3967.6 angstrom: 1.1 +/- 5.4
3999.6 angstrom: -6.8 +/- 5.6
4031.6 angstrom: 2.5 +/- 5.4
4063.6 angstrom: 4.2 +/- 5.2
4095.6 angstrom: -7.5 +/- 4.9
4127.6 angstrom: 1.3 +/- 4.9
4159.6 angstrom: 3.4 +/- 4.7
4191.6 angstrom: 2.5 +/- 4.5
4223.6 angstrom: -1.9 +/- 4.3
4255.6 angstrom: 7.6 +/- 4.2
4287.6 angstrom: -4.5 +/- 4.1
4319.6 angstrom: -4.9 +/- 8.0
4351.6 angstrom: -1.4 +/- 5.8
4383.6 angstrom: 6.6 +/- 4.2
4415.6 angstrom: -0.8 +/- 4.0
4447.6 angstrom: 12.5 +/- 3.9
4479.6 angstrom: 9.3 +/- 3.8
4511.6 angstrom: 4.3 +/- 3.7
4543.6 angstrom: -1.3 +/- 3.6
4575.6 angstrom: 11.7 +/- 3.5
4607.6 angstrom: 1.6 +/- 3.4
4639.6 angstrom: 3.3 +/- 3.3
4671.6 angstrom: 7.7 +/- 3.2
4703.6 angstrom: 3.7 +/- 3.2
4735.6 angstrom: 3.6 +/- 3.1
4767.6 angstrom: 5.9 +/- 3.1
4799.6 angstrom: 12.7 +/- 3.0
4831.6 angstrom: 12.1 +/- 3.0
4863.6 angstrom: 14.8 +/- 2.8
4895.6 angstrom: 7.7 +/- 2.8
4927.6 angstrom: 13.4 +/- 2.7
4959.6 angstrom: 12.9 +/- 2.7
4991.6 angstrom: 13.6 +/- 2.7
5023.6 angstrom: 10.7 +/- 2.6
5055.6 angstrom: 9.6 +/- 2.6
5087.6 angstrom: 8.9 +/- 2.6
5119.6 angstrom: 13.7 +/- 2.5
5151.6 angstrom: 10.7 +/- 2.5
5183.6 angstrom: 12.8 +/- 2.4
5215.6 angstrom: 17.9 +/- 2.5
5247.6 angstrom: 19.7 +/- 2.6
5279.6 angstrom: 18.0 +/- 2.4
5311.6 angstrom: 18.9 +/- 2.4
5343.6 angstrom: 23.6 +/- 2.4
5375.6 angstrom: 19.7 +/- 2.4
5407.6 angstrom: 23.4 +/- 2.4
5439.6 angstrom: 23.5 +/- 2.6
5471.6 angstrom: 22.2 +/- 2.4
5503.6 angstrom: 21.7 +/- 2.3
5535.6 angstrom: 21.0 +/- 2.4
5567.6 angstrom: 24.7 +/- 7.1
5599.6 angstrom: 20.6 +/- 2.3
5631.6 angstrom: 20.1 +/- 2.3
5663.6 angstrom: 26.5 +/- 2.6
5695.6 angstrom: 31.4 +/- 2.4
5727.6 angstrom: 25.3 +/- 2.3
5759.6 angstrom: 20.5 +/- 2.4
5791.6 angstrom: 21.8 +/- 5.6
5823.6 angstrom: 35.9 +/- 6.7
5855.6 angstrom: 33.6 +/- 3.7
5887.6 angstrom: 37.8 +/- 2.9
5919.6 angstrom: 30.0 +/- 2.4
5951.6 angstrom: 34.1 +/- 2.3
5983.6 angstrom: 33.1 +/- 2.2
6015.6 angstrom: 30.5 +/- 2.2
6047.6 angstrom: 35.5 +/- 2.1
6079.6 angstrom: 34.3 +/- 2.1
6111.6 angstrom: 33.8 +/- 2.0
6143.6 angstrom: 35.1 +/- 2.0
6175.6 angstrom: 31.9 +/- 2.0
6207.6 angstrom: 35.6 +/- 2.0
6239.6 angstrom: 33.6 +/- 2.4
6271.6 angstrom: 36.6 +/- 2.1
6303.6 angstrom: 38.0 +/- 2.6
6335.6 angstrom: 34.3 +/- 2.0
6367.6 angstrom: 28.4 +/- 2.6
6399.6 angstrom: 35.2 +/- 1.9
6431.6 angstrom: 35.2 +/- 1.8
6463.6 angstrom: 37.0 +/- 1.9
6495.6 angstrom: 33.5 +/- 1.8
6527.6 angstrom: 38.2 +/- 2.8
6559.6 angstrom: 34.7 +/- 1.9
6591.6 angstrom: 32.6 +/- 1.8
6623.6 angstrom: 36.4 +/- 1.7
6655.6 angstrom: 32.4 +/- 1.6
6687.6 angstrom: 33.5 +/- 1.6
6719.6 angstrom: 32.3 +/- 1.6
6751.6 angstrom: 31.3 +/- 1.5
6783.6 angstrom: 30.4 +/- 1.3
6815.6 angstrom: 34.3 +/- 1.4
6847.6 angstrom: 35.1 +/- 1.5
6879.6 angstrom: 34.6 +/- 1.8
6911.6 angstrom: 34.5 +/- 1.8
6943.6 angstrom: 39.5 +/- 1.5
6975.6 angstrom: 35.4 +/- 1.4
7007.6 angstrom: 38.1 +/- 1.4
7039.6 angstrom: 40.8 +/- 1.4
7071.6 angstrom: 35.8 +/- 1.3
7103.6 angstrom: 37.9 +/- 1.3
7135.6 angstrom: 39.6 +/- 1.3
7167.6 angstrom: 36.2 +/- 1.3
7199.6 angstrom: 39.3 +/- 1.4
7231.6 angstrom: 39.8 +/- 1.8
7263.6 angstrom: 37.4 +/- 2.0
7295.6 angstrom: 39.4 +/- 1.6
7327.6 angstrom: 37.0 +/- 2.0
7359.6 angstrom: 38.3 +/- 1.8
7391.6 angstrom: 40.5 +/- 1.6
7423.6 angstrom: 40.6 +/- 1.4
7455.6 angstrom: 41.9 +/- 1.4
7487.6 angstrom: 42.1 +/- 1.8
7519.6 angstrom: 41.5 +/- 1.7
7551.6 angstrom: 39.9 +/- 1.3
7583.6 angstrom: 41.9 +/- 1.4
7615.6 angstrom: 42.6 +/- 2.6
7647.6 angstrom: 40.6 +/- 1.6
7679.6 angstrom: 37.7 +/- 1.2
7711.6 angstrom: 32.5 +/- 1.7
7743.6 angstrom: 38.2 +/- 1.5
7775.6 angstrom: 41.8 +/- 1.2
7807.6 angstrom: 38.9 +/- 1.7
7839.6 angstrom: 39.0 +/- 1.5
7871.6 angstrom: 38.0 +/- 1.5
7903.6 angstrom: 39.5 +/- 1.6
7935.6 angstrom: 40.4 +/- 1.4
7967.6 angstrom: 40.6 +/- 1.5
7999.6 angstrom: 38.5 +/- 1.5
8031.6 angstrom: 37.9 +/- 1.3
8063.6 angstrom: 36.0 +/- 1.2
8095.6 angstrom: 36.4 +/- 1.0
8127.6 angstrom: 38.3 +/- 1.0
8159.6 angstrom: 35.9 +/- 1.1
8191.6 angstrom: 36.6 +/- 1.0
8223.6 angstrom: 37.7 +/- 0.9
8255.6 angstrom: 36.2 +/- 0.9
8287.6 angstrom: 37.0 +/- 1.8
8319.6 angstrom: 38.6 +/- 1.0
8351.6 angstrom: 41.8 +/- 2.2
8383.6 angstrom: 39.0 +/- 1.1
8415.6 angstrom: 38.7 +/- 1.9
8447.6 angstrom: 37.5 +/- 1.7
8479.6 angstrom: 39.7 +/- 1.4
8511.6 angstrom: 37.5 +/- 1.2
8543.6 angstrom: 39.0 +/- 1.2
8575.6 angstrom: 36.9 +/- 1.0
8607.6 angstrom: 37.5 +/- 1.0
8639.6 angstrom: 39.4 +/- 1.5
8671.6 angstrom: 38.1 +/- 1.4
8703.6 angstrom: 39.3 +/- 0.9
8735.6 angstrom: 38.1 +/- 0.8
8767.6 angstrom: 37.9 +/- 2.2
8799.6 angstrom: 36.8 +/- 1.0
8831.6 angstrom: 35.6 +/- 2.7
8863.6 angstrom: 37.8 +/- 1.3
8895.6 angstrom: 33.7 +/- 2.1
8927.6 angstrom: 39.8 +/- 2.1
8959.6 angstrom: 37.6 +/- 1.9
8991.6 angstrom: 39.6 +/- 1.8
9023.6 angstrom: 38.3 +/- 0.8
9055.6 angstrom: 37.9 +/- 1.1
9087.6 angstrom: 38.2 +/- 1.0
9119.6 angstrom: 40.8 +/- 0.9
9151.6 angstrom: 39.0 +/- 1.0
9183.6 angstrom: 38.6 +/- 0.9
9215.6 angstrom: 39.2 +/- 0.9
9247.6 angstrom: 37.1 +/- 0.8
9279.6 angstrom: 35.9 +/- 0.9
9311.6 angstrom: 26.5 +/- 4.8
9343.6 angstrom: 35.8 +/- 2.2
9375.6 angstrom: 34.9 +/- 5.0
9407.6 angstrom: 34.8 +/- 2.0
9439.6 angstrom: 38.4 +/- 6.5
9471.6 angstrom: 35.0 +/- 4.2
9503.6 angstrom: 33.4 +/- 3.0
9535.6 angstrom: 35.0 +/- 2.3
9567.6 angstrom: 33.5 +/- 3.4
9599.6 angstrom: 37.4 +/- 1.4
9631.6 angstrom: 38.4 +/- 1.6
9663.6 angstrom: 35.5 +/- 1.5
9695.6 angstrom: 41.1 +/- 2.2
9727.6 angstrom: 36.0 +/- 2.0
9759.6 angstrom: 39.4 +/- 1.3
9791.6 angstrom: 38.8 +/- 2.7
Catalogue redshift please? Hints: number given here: 0.31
